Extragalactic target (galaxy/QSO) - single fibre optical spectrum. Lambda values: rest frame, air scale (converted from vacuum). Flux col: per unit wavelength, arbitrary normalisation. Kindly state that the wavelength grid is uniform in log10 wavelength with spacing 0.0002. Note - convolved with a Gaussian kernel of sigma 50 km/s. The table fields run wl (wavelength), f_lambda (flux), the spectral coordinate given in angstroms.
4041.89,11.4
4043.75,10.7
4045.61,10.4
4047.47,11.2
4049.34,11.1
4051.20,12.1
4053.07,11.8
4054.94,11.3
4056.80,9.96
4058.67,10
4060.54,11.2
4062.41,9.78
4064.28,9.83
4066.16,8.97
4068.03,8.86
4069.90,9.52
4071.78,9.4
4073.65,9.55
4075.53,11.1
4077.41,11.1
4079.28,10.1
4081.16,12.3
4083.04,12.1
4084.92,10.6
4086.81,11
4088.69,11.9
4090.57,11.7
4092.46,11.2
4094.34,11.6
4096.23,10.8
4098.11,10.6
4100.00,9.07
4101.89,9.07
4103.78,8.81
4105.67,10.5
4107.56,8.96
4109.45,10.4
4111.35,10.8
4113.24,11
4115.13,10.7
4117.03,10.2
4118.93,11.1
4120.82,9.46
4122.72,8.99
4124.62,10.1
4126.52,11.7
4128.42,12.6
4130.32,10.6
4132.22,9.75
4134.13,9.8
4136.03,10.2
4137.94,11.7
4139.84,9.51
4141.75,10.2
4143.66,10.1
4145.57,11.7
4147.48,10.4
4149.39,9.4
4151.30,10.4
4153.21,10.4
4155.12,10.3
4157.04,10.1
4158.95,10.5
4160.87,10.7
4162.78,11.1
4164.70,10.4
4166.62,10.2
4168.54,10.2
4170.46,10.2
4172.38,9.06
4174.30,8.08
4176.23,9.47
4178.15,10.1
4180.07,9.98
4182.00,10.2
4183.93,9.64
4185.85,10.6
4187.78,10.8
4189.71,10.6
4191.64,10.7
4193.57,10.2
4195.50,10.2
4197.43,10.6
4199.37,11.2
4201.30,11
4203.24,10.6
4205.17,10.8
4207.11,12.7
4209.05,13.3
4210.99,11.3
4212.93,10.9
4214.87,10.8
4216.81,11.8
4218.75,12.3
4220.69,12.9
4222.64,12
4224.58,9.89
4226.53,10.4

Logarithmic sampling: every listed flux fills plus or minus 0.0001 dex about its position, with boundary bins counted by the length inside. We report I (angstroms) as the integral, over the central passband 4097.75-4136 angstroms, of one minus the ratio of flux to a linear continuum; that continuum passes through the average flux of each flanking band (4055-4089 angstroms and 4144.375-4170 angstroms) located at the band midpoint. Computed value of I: 0.79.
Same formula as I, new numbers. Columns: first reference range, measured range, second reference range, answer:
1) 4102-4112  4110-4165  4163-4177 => -4.04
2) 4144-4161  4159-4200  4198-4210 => 3.01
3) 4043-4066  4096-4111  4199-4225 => 1.66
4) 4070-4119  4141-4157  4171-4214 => 0.32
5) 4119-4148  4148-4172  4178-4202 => 0.39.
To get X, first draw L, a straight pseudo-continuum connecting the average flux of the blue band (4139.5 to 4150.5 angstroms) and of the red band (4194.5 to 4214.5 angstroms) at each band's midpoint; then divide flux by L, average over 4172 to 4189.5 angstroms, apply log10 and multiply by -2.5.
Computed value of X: 0.11 mag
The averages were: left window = 10.3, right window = 11.2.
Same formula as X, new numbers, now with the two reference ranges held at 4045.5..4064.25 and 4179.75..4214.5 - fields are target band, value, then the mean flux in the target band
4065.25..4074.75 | 0.17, 9.29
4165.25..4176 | 0.14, 9.57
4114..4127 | 0.06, 10.3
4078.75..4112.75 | 0.02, 10.6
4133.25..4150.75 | 0.05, 10.3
